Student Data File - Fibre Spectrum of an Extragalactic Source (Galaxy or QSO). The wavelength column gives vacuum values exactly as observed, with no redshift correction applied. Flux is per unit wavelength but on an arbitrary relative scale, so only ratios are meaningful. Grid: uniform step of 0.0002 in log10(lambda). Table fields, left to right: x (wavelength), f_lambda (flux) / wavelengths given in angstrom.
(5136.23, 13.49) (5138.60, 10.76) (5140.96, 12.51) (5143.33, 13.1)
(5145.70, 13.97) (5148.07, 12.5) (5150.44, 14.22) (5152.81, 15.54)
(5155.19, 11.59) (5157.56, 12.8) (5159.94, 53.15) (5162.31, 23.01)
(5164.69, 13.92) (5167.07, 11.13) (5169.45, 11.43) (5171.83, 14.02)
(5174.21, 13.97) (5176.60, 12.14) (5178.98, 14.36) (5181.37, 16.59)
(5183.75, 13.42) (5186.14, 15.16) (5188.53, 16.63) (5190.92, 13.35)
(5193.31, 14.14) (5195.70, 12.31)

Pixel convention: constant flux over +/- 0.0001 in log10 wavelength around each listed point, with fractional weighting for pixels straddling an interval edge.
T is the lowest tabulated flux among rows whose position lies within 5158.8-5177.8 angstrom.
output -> 11.13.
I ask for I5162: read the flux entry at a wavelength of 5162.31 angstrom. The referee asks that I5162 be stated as 23.01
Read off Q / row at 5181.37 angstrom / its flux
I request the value 16.59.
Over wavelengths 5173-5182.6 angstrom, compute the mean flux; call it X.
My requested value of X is 14.3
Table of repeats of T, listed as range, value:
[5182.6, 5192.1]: 13.35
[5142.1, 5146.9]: 13.1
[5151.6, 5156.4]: 11.59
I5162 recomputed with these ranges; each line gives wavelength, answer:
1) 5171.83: 14.02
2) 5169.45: 11.43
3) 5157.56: 12.8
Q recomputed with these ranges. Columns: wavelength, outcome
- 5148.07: 12.5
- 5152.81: 15.54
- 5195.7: 12.31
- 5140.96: 12.51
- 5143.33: 13.1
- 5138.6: 10.76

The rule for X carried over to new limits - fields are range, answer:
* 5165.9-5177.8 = 12.5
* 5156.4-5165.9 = 25.7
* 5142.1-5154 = 13.9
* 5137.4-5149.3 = 12.6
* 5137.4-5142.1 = 11.6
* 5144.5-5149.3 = 13.2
